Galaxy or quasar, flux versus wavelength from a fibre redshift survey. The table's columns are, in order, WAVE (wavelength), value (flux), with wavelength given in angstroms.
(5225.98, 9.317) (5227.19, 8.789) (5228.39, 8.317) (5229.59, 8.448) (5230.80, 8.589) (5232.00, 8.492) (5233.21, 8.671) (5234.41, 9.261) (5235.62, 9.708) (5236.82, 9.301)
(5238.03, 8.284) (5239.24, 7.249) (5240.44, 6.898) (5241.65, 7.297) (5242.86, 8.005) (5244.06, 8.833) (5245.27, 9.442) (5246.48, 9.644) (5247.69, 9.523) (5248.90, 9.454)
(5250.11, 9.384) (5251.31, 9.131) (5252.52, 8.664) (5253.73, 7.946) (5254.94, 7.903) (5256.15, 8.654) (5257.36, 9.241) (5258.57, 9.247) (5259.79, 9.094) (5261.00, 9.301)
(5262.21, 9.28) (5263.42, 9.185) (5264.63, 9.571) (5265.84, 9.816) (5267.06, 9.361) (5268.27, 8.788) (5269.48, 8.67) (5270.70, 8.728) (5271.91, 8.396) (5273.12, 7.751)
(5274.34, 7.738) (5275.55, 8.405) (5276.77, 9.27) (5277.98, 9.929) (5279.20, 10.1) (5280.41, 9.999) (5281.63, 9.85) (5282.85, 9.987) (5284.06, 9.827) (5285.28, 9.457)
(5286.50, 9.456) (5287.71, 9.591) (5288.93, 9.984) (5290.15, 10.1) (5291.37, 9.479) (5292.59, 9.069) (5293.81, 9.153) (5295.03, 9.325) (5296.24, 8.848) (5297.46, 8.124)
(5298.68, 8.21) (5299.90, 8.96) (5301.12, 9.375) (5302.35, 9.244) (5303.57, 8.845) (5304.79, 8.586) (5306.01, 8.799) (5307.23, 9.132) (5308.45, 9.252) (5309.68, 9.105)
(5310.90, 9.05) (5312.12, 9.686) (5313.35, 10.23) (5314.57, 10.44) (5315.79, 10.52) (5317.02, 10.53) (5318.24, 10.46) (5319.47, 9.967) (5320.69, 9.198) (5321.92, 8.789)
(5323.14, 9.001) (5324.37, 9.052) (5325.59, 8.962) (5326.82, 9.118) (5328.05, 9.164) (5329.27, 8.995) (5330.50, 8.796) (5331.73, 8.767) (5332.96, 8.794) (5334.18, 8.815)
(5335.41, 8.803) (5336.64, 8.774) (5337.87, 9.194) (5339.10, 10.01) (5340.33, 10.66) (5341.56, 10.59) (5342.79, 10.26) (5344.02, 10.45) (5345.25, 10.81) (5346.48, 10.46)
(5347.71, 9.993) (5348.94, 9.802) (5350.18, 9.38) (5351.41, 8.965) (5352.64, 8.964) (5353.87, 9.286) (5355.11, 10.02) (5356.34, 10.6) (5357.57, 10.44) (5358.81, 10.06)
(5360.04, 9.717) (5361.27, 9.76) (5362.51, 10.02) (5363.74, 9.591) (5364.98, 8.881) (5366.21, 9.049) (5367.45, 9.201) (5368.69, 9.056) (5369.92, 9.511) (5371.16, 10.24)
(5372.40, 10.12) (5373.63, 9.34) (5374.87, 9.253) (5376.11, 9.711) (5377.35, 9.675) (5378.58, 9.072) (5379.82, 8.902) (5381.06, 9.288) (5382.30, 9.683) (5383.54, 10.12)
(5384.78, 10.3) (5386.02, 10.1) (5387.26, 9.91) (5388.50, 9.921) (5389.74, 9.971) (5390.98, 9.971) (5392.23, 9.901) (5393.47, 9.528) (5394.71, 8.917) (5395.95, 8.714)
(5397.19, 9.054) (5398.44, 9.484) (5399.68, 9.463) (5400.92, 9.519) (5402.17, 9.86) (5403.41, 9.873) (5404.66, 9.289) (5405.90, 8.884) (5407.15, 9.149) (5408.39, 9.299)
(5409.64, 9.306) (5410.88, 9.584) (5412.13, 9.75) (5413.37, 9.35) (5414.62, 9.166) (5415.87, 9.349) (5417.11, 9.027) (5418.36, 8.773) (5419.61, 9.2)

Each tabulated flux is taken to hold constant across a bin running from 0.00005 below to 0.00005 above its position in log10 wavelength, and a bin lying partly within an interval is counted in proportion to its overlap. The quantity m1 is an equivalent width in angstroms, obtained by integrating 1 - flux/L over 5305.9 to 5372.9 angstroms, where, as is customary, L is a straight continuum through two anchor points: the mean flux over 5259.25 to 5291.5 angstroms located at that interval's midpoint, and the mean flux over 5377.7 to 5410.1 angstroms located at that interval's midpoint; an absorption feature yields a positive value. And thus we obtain -1.2 angstroms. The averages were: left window 9.3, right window 9.52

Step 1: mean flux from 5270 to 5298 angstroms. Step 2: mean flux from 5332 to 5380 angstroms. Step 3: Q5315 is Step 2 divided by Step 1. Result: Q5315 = 1.04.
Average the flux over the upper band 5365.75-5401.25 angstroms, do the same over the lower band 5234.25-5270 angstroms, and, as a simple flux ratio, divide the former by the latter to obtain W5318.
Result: 1.08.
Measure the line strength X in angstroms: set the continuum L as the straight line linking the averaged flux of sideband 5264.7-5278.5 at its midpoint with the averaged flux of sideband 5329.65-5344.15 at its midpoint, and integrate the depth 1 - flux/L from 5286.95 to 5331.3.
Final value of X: -0.6 angstroms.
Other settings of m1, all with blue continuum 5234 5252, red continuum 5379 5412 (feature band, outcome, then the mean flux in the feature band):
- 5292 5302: 0.2 angstroms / 8.89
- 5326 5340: 0.2 angstroms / 9.05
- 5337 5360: -1.7 angstroms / 9.98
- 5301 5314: -0.2 angstroms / 9.2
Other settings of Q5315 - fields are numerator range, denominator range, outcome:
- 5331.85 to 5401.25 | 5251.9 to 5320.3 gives 1.04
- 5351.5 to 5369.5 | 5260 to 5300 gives 1.04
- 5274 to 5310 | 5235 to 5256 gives 1.07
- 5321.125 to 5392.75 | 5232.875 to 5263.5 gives 1.09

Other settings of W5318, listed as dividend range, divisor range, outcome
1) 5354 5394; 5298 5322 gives 1.03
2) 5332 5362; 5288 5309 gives 1.07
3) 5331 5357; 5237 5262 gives 1.12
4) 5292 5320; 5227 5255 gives 1.08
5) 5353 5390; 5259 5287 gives 1.05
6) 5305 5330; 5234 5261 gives 1.08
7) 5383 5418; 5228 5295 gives 1.06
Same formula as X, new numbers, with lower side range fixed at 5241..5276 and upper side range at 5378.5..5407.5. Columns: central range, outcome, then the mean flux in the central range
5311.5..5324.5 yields -1.0 angstroms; 9.83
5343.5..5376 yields -1.2 angstroms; 9.73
